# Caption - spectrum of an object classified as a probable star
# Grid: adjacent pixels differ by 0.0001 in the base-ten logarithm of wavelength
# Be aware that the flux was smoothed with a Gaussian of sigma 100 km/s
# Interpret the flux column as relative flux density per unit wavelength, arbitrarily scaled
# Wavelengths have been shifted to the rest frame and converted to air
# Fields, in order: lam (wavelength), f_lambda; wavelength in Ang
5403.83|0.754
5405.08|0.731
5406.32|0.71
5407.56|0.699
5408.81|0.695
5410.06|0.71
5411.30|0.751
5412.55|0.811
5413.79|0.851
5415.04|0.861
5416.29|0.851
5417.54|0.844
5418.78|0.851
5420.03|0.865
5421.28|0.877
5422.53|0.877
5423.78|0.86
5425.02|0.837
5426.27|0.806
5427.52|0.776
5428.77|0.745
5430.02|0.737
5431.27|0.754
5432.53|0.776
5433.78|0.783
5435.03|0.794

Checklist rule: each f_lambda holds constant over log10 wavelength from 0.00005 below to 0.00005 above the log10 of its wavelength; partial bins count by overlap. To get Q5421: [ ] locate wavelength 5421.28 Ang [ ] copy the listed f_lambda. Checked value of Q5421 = 0.877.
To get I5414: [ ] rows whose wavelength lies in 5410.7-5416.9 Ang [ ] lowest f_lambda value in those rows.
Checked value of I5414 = 0.751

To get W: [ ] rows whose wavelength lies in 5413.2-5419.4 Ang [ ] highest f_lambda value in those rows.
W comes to 0.861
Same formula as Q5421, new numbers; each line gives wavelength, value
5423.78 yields 0.86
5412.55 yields 0.811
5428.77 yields 0.745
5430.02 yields 0.737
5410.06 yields 0.71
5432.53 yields 0.776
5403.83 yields 0.754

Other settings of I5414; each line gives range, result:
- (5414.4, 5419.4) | 0.844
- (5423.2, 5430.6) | 0.737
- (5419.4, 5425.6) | 0.837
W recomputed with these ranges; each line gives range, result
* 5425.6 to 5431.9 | 0.806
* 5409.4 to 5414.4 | 0.851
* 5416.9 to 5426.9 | 0.877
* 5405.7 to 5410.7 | 0.71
